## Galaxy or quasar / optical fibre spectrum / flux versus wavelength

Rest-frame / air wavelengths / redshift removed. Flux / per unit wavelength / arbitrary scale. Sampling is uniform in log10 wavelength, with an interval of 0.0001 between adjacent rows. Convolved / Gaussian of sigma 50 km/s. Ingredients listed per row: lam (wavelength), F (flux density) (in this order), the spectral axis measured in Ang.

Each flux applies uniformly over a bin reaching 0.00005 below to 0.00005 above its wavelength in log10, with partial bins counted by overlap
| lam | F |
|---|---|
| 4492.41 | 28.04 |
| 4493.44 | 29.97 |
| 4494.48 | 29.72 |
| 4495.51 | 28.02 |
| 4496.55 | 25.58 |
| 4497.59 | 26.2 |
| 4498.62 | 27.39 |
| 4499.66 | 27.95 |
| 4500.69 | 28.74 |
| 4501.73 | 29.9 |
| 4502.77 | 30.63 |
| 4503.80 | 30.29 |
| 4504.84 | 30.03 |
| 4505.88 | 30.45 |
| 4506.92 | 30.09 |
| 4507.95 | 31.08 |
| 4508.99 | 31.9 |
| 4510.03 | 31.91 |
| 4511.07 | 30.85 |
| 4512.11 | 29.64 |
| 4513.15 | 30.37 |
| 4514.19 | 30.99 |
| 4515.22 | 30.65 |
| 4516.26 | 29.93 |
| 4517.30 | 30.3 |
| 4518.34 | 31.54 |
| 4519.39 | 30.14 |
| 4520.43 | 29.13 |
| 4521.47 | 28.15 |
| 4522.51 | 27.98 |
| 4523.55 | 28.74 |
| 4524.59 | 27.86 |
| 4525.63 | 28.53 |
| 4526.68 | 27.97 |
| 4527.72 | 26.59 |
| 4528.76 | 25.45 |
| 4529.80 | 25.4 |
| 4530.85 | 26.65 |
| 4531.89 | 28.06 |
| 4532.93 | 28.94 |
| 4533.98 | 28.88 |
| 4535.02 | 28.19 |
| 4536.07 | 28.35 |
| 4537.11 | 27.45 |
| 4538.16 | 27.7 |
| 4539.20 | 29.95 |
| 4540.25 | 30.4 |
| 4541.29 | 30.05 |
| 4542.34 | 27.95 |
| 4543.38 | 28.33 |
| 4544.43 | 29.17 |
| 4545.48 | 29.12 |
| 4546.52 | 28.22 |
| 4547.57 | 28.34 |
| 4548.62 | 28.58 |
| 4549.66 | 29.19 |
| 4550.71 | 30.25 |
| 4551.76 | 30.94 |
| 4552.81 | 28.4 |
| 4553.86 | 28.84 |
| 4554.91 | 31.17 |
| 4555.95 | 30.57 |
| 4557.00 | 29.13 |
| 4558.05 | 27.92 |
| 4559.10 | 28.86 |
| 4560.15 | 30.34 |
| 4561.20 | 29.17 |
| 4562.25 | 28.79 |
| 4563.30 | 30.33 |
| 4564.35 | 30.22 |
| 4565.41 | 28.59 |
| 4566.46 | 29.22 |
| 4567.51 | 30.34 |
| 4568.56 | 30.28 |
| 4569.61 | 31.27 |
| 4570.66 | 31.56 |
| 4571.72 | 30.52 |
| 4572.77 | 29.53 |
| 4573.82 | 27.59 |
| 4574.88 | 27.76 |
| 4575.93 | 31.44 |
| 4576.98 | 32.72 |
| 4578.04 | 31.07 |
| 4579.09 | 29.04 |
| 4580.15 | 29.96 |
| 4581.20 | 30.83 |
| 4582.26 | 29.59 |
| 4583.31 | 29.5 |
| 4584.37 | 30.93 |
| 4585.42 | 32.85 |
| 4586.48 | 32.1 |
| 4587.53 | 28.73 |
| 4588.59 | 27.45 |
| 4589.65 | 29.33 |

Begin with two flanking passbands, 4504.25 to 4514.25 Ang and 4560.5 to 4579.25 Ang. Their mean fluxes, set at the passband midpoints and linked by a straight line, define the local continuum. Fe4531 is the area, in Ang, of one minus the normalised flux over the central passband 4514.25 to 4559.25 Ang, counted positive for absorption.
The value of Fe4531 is 2.3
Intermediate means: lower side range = 30.7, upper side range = 30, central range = 28.8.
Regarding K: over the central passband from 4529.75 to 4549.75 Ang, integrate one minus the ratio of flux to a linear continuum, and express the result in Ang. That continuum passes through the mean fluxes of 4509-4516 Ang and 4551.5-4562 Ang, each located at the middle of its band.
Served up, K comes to 1.0 Ang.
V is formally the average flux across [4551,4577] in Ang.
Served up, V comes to 29.8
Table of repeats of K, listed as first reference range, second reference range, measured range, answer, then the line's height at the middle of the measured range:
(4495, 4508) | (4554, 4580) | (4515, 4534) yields 0.5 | 29.2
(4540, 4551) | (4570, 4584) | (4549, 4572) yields -0.2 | 29.5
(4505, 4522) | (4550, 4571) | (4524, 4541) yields 1.3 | 30.2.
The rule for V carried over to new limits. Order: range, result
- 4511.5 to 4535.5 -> 28.7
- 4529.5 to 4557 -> 28.8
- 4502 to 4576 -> 29.3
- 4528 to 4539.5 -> 27.7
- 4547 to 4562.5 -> 29.4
